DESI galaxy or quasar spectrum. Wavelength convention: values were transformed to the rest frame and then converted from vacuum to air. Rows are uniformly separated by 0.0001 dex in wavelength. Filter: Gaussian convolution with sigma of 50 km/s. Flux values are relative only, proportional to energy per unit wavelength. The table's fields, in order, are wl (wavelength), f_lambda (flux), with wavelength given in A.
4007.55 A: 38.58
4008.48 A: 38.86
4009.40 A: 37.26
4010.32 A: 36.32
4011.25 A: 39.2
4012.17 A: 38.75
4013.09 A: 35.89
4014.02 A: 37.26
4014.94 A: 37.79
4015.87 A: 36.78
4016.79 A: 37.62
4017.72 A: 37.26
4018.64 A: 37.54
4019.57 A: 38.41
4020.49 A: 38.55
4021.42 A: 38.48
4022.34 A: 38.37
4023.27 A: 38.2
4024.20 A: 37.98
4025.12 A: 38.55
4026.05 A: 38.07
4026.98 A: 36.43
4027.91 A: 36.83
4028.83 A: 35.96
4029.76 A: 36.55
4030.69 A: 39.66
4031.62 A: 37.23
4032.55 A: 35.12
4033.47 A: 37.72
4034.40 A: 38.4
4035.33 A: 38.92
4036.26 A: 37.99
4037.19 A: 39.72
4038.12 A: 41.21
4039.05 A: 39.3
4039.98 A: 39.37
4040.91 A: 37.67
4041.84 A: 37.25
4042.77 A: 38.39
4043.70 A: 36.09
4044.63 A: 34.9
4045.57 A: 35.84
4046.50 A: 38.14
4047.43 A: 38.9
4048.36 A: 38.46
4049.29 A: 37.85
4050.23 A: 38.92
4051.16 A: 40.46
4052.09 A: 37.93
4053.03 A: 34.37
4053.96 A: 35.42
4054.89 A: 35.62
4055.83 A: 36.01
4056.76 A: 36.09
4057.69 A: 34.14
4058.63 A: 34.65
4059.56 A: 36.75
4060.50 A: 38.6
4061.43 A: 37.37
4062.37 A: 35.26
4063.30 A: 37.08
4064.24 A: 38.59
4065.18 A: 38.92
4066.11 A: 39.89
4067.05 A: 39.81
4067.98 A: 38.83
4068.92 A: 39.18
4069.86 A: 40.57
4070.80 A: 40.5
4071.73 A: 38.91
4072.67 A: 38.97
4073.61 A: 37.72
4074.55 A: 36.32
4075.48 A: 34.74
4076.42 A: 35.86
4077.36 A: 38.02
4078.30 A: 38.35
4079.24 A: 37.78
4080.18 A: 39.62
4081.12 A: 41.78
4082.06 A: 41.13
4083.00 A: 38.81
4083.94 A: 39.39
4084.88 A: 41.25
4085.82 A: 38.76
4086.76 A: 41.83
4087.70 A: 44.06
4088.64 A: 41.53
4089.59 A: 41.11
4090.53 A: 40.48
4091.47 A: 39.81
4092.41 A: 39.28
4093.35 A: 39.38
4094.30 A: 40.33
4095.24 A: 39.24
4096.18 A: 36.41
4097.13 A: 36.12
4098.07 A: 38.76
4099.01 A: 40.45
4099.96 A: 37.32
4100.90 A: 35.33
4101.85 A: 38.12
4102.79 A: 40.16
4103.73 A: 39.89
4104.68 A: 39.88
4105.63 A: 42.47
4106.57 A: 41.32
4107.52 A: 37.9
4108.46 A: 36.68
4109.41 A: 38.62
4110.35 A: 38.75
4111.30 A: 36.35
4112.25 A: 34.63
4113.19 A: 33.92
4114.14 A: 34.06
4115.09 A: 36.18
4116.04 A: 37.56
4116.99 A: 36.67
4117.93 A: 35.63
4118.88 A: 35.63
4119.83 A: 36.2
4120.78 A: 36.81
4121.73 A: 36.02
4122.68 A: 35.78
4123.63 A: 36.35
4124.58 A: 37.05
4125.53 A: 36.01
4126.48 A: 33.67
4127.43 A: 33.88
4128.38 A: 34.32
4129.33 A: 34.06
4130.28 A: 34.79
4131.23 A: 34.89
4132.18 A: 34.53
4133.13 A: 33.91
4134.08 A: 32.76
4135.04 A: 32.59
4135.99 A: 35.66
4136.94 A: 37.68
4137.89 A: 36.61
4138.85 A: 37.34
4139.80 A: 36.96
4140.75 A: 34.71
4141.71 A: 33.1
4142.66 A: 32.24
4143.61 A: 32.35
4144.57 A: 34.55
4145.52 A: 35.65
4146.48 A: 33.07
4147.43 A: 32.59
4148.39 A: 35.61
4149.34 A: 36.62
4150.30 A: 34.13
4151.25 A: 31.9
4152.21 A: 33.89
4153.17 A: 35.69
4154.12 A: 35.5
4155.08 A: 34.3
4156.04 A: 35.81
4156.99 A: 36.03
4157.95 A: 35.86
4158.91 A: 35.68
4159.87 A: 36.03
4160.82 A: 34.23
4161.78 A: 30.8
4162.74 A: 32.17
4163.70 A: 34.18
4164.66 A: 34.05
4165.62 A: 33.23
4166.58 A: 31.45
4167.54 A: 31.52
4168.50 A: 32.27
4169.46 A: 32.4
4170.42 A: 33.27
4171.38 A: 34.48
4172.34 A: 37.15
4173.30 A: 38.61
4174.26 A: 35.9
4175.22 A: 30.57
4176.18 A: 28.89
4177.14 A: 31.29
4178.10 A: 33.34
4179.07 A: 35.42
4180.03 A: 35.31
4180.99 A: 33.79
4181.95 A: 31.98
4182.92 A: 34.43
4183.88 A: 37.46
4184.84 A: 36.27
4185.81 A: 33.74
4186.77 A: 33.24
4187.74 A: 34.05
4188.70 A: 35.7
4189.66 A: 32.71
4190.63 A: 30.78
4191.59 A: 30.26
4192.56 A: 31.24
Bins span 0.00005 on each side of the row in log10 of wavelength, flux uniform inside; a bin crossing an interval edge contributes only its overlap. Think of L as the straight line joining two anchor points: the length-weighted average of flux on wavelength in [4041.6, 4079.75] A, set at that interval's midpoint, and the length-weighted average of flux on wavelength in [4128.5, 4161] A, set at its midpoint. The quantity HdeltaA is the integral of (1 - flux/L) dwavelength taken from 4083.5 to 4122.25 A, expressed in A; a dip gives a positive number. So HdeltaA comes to -2.4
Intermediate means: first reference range 37.5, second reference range 34.8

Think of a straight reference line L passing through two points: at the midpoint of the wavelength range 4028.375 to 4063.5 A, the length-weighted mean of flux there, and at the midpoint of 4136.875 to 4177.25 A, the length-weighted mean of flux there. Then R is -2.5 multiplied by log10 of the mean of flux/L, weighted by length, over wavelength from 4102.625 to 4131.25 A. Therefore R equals -0.04 mag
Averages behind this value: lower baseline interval 37.4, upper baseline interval 34.2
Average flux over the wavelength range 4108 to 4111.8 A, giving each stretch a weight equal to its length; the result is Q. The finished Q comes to 37.5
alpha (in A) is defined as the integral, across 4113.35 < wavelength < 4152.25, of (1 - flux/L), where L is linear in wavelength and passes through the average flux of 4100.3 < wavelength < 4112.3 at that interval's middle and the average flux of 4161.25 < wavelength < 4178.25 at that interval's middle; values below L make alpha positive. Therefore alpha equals 1.4 A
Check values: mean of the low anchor 38.6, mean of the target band 35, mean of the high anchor 33.1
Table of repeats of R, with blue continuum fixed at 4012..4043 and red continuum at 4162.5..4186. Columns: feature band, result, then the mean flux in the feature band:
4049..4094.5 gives -0.05 mag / 38.5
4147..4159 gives -0.02 mag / 34.9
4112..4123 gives -0.01 mag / 35.8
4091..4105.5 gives -0.08 mag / 38.8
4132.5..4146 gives 0.00 mag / 34.7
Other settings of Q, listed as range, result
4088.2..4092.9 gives 40.4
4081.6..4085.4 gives 40.1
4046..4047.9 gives 38.6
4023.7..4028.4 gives 37.6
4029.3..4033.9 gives 37.3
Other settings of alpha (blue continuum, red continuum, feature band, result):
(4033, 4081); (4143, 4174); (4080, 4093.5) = -1.4 A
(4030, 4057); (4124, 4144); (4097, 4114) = -1.2 A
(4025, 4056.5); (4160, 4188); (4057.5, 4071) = -0.4 A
